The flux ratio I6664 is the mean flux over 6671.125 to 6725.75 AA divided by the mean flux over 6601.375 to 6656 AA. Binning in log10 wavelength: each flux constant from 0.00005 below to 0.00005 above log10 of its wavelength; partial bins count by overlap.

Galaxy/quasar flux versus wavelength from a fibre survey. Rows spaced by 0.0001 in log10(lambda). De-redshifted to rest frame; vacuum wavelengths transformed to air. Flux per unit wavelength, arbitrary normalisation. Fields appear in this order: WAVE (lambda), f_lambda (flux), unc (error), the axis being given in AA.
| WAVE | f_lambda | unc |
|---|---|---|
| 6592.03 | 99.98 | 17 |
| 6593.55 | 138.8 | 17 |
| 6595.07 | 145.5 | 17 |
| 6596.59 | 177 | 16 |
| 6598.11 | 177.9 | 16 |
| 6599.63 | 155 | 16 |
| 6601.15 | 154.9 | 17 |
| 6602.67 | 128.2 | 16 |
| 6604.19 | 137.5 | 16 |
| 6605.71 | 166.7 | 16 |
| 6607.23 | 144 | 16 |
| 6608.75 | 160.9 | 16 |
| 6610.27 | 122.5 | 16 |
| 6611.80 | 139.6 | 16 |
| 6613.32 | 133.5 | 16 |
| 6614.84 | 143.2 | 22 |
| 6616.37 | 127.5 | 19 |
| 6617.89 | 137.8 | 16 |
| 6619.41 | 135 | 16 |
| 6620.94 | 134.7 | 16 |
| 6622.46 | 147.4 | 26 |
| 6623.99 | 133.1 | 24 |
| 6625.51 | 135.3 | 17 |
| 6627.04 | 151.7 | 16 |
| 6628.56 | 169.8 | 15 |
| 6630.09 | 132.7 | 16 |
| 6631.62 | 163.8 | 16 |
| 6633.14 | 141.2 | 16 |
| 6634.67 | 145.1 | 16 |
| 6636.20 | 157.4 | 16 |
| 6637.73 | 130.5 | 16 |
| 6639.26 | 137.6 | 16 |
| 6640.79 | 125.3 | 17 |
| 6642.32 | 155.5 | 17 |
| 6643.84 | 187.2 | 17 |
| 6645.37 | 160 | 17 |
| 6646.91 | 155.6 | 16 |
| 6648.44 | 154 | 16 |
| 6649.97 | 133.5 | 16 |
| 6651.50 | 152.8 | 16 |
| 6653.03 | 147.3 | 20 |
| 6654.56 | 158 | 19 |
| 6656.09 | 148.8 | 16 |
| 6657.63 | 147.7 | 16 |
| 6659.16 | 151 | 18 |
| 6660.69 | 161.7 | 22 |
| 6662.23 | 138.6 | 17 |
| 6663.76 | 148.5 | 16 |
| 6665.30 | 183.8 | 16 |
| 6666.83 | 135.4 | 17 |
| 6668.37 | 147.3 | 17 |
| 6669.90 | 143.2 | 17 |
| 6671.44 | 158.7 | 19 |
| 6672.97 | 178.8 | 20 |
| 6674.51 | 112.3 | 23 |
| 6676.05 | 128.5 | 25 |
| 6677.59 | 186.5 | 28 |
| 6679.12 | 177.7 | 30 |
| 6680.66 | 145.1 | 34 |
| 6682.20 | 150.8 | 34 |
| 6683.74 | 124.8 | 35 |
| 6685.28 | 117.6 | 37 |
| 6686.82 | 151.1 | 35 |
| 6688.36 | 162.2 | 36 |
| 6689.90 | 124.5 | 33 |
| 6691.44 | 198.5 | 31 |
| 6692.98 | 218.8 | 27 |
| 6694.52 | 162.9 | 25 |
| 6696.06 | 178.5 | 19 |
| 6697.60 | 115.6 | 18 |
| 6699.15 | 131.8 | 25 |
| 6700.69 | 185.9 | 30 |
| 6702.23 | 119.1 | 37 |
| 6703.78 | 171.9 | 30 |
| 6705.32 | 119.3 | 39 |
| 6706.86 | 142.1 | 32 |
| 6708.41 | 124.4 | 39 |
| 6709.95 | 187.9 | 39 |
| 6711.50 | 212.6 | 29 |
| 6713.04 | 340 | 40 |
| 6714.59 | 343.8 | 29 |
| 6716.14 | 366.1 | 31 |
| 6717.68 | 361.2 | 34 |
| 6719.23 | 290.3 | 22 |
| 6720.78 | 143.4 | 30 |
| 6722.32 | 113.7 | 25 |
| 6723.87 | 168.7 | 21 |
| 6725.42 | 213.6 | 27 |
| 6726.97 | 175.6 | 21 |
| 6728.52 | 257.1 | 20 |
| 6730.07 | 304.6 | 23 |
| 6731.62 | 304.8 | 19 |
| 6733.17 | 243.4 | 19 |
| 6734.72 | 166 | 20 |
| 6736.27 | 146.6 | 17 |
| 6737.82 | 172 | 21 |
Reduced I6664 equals 1.25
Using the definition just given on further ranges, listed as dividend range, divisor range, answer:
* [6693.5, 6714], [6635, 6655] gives 1.14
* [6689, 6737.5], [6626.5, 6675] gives 1.35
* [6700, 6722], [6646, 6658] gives 1.47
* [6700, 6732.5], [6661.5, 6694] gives 1.44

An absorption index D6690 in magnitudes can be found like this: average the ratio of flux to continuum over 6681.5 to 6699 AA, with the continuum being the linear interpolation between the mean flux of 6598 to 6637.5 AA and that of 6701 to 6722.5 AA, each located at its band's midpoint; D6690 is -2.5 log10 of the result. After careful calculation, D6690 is 0.29 mag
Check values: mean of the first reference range 145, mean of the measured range 154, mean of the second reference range 219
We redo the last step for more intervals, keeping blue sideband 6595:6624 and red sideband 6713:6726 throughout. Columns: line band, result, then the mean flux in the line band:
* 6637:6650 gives 0.199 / 150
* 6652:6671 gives 0.291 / 151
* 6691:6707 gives 0.427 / 158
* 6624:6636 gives 0.125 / 148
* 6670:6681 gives 0.339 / 155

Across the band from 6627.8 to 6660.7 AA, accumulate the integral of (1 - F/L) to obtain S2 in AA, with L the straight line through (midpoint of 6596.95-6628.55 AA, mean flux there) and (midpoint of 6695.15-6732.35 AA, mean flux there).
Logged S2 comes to 2.9 AA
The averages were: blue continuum 144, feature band 151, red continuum 211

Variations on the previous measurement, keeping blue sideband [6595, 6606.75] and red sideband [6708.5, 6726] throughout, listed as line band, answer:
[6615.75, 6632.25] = 2.9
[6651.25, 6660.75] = 2.2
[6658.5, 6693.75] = 9.8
